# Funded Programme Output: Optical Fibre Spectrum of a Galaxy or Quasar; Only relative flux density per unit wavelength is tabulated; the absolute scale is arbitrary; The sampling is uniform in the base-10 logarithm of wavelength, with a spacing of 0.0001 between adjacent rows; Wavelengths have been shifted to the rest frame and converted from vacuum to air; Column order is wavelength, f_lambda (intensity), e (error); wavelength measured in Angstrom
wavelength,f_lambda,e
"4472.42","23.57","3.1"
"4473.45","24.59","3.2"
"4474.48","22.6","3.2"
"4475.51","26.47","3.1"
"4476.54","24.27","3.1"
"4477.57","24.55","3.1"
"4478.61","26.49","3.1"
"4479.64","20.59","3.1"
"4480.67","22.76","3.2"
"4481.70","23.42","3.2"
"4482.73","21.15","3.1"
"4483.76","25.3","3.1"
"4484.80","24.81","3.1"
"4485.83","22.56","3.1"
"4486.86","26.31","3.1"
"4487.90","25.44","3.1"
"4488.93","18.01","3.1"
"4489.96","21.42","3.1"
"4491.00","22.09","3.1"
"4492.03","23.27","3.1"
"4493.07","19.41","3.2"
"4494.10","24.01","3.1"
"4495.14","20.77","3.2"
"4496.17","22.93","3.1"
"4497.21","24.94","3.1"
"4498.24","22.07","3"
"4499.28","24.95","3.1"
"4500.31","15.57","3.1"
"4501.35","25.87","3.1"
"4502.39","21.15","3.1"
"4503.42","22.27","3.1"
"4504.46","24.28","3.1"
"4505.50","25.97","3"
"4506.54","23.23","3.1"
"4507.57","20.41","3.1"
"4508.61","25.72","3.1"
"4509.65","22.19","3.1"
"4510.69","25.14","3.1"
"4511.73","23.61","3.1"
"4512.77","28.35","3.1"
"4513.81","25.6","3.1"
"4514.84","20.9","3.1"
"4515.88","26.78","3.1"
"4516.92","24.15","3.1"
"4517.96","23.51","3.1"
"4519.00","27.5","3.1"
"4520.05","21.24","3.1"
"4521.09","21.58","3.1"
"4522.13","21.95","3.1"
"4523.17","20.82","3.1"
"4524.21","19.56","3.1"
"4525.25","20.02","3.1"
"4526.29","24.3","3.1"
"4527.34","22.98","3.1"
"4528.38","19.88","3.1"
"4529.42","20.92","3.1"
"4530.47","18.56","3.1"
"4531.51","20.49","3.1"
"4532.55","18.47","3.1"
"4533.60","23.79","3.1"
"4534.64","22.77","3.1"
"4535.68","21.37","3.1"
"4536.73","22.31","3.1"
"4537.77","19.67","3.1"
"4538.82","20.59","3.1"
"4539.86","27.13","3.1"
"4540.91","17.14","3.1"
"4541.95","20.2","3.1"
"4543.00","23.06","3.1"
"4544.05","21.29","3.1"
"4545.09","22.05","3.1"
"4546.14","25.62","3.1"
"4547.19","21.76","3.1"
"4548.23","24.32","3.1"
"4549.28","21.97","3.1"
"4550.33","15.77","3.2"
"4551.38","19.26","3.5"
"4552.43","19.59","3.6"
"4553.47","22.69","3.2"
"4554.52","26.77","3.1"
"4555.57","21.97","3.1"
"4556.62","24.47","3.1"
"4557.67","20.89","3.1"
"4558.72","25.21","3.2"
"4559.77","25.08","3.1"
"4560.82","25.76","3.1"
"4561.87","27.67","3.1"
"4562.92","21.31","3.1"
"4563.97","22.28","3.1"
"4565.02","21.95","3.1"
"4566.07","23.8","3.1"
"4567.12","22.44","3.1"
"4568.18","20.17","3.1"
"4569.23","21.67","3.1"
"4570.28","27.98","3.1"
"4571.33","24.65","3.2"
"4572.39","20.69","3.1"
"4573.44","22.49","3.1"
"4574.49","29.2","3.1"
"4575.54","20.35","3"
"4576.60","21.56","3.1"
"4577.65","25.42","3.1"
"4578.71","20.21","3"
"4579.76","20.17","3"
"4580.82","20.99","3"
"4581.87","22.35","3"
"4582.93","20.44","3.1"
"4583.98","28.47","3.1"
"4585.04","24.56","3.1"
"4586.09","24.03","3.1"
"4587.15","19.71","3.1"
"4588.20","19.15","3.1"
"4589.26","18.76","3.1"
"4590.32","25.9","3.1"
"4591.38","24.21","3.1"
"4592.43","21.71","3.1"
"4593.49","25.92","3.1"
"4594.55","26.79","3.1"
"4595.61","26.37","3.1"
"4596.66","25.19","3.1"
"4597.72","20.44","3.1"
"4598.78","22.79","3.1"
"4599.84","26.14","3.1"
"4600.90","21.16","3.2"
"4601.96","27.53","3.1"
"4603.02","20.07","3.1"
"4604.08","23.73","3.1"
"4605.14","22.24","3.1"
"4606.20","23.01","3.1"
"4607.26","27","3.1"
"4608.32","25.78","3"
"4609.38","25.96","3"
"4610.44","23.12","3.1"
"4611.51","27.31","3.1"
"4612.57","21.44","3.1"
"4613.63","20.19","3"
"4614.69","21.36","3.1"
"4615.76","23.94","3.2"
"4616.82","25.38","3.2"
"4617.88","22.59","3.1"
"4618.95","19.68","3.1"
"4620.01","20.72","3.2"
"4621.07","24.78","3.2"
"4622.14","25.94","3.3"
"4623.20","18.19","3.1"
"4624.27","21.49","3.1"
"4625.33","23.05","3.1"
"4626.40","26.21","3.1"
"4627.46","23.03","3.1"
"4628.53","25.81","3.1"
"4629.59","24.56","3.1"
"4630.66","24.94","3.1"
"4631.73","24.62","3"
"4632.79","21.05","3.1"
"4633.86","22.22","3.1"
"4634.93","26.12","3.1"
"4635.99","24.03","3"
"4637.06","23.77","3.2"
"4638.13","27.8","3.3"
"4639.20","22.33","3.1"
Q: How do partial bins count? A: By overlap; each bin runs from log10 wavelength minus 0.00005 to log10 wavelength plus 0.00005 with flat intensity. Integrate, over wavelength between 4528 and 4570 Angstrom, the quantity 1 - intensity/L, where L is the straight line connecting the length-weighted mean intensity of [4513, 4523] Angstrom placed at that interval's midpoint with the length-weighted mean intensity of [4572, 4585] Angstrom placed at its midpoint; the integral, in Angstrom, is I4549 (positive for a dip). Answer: 2.1 Angstrom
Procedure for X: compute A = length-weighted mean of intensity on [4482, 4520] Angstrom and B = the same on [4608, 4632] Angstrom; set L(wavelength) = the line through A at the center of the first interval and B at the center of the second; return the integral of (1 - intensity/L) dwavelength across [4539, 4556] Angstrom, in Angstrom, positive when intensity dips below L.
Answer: 1.1 Angstrom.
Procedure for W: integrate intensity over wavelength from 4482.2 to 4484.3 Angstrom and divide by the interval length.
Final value 23.2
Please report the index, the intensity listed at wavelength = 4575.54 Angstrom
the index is 20.35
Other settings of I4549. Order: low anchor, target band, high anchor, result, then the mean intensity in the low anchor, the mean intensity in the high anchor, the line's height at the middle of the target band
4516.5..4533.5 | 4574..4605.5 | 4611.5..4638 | -0.7 Angstrom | 21.6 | 23.3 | 22.7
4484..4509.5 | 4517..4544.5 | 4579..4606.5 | 1.6 Angstrom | 22.8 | 23.1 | 22.9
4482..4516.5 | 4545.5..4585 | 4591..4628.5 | 0.9 Angstrom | 23.2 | 23.6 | 23.4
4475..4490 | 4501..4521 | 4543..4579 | -0.6 Angstrom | 23.6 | 22.9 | 23.4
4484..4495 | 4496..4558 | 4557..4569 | 1.6 Angstrom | 22.7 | 23.3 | 23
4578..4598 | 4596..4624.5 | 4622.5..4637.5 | 0.0 Angstrom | 23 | 23.5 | 23.3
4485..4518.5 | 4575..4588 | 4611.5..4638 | 0.6 Angstrom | 23.2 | 23.3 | 23.3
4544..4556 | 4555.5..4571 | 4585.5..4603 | -0.8 Angstrom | 22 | 23.4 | 22.4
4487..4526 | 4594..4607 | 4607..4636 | -0.2 Angstrom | 22.9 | 23.6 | 23.4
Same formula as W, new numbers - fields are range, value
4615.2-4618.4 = 23.9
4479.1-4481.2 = 21.8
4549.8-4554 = 19.3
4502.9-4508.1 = 23.3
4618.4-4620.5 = 20.2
